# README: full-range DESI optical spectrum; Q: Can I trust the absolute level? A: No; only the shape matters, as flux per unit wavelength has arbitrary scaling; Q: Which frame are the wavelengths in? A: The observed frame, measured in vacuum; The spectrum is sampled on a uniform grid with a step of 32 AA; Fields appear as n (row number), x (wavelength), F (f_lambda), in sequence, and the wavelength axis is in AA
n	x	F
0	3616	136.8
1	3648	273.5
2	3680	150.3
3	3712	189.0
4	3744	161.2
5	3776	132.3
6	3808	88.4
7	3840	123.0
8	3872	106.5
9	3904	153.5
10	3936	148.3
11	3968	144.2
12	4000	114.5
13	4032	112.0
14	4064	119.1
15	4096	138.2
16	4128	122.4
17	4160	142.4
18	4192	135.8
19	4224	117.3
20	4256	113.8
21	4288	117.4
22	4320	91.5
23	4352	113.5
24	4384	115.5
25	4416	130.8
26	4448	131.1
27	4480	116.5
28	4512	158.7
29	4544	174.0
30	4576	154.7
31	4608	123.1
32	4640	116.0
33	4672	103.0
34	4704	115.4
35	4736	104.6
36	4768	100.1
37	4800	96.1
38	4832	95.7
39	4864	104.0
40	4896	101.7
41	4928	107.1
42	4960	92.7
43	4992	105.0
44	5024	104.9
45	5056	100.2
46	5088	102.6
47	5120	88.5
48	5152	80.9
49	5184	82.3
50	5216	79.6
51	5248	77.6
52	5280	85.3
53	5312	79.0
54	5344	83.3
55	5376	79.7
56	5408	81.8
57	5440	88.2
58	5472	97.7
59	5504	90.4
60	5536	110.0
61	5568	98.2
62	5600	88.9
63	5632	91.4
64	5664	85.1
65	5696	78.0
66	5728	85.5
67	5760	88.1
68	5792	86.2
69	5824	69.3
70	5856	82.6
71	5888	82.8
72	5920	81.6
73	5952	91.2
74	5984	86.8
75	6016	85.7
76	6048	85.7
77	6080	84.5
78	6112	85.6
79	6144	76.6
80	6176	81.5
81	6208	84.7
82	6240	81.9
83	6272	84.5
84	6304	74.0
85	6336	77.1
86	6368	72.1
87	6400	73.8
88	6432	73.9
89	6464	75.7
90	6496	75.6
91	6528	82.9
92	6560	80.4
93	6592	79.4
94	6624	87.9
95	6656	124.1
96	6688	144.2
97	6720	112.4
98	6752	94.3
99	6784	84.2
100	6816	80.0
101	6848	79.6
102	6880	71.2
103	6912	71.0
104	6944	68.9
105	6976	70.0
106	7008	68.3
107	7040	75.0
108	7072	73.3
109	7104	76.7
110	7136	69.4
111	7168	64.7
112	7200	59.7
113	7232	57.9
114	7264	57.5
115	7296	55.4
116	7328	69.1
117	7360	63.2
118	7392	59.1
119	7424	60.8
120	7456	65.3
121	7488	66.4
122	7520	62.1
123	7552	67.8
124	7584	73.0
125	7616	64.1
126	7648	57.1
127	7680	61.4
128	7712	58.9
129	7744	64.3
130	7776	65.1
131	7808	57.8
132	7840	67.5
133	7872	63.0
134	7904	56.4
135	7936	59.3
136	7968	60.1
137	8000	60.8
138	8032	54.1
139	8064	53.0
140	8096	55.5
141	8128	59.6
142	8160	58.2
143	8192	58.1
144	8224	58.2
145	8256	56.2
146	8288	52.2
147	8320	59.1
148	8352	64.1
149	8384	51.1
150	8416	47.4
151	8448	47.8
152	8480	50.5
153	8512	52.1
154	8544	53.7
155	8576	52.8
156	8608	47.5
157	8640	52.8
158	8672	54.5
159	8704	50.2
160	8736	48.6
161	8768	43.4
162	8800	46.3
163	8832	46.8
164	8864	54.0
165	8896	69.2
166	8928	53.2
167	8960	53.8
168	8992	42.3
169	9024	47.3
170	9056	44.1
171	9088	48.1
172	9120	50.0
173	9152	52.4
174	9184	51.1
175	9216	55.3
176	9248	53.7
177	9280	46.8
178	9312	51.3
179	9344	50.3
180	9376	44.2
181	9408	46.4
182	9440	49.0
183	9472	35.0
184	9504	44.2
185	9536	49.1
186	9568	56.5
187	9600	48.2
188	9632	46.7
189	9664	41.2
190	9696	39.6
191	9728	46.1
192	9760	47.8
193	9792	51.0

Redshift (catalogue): 1.387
